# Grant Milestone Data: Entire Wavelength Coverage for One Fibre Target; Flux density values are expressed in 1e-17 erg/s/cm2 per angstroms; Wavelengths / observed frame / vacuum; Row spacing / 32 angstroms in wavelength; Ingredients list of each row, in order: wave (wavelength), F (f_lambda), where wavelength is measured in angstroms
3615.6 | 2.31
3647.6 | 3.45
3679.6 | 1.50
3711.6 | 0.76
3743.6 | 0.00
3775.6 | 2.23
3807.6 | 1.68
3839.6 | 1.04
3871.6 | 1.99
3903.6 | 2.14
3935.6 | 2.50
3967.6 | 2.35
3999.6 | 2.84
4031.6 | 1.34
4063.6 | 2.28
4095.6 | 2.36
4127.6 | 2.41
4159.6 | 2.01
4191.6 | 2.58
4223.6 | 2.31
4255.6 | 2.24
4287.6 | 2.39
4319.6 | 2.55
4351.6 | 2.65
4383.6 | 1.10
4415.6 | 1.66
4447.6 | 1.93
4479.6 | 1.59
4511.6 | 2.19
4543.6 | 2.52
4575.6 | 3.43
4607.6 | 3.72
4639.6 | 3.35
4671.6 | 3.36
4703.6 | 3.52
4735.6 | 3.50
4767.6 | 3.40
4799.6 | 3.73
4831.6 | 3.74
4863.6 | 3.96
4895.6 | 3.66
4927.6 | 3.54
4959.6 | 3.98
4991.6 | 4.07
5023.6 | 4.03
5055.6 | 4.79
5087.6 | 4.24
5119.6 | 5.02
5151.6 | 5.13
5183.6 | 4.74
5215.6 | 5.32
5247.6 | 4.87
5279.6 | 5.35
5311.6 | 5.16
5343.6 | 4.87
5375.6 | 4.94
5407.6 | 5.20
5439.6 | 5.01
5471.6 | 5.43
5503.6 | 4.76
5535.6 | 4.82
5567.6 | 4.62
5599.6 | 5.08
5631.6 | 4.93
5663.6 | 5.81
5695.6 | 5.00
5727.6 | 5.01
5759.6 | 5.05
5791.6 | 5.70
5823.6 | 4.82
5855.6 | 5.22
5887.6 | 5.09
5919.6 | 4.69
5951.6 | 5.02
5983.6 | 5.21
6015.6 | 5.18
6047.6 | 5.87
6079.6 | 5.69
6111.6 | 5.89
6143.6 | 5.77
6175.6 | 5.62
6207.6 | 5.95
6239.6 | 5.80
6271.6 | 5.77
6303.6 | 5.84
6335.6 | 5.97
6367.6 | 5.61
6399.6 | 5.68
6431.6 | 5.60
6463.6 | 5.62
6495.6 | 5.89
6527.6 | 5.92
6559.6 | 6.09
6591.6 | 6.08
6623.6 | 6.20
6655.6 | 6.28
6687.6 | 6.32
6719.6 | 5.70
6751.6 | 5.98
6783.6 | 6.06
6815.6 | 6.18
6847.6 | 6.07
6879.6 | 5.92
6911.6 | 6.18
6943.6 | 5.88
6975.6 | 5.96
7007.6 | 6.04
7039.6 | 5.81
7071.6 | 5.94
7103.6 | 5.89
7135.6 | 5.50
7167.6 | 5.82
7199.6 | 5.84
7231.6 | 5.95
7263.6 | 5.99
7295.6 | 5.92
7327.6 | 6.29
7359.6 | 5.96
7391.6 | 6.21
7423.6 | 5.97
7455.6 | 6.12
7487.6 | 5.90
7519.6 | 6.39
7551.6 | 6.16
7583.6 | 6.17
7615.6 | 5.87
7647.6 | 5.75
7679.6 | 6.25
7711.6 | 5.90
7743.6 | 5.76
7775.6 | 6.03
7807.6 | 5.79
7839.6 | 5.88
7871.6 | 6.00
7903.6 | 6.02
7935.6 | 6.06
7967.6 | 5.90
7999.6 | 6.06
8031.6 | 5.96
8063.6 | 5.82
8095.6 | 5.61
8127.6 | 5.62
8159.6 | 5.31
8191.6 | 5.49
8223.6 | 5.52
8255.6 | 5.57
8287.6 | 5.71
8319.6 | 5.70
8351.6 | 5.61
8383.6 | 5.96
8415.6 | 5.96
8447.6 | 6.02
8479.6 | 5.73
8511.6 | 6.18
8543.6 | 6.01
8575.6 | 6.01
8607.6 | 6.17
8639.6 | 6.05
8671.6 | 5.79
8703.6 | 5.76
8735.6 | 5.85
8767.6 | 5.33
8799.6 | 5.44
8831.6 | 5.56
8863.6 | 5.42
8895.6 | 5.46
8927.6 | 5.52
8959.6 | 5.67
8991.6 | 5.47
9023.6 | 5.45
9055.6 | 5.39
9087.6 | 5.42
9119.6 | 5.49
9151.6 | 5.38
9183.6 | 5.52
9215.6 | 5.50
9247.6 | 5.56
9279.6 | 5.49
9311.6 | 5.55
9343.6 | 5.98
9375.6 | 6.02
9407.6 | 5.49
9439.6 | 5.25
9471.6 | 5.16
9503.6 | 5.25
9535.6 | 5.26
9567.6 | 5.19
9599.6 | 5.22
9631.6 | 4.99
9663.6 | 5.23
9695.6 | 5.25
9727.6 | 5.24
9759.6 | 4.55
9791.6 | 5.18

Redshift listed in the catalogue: 0.14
